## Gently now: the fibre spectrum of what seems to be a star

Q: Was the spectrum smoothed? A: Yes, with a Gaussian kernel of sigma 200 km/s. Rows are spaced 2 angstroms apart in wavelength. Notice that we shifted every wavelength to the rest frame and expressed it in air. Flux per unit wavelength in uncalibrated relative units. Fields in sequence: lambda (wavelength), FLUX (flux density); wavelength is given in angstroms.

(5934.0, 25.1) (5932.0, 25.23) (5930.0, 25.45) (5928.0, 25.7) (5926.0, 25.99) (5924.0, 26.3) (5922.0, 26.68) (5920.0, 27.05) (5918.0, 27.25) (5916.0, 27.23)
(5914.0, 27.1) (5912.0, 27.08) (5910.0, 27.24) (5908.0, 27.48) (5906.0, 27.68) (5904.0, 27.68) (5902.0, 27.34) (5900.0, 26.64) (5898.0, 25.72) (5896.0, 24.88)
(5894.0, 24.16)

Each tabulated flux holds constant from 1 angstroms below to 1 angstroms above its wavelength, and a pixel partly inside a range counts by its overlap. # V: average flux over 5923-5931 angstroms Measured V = 25.9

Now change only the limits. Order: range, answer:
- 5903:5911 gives 27.5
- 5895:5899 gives 25.3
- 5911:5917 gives 27.1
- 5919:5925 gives 26.7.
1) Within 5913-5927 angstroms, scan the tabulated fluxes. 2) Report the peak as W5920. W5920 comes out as 27.25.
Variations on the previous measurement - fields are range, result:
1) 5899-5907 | 27.68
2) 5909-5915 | 27.24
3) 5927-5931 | 25.7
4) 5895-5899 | 25.72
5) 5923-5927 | 26.3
